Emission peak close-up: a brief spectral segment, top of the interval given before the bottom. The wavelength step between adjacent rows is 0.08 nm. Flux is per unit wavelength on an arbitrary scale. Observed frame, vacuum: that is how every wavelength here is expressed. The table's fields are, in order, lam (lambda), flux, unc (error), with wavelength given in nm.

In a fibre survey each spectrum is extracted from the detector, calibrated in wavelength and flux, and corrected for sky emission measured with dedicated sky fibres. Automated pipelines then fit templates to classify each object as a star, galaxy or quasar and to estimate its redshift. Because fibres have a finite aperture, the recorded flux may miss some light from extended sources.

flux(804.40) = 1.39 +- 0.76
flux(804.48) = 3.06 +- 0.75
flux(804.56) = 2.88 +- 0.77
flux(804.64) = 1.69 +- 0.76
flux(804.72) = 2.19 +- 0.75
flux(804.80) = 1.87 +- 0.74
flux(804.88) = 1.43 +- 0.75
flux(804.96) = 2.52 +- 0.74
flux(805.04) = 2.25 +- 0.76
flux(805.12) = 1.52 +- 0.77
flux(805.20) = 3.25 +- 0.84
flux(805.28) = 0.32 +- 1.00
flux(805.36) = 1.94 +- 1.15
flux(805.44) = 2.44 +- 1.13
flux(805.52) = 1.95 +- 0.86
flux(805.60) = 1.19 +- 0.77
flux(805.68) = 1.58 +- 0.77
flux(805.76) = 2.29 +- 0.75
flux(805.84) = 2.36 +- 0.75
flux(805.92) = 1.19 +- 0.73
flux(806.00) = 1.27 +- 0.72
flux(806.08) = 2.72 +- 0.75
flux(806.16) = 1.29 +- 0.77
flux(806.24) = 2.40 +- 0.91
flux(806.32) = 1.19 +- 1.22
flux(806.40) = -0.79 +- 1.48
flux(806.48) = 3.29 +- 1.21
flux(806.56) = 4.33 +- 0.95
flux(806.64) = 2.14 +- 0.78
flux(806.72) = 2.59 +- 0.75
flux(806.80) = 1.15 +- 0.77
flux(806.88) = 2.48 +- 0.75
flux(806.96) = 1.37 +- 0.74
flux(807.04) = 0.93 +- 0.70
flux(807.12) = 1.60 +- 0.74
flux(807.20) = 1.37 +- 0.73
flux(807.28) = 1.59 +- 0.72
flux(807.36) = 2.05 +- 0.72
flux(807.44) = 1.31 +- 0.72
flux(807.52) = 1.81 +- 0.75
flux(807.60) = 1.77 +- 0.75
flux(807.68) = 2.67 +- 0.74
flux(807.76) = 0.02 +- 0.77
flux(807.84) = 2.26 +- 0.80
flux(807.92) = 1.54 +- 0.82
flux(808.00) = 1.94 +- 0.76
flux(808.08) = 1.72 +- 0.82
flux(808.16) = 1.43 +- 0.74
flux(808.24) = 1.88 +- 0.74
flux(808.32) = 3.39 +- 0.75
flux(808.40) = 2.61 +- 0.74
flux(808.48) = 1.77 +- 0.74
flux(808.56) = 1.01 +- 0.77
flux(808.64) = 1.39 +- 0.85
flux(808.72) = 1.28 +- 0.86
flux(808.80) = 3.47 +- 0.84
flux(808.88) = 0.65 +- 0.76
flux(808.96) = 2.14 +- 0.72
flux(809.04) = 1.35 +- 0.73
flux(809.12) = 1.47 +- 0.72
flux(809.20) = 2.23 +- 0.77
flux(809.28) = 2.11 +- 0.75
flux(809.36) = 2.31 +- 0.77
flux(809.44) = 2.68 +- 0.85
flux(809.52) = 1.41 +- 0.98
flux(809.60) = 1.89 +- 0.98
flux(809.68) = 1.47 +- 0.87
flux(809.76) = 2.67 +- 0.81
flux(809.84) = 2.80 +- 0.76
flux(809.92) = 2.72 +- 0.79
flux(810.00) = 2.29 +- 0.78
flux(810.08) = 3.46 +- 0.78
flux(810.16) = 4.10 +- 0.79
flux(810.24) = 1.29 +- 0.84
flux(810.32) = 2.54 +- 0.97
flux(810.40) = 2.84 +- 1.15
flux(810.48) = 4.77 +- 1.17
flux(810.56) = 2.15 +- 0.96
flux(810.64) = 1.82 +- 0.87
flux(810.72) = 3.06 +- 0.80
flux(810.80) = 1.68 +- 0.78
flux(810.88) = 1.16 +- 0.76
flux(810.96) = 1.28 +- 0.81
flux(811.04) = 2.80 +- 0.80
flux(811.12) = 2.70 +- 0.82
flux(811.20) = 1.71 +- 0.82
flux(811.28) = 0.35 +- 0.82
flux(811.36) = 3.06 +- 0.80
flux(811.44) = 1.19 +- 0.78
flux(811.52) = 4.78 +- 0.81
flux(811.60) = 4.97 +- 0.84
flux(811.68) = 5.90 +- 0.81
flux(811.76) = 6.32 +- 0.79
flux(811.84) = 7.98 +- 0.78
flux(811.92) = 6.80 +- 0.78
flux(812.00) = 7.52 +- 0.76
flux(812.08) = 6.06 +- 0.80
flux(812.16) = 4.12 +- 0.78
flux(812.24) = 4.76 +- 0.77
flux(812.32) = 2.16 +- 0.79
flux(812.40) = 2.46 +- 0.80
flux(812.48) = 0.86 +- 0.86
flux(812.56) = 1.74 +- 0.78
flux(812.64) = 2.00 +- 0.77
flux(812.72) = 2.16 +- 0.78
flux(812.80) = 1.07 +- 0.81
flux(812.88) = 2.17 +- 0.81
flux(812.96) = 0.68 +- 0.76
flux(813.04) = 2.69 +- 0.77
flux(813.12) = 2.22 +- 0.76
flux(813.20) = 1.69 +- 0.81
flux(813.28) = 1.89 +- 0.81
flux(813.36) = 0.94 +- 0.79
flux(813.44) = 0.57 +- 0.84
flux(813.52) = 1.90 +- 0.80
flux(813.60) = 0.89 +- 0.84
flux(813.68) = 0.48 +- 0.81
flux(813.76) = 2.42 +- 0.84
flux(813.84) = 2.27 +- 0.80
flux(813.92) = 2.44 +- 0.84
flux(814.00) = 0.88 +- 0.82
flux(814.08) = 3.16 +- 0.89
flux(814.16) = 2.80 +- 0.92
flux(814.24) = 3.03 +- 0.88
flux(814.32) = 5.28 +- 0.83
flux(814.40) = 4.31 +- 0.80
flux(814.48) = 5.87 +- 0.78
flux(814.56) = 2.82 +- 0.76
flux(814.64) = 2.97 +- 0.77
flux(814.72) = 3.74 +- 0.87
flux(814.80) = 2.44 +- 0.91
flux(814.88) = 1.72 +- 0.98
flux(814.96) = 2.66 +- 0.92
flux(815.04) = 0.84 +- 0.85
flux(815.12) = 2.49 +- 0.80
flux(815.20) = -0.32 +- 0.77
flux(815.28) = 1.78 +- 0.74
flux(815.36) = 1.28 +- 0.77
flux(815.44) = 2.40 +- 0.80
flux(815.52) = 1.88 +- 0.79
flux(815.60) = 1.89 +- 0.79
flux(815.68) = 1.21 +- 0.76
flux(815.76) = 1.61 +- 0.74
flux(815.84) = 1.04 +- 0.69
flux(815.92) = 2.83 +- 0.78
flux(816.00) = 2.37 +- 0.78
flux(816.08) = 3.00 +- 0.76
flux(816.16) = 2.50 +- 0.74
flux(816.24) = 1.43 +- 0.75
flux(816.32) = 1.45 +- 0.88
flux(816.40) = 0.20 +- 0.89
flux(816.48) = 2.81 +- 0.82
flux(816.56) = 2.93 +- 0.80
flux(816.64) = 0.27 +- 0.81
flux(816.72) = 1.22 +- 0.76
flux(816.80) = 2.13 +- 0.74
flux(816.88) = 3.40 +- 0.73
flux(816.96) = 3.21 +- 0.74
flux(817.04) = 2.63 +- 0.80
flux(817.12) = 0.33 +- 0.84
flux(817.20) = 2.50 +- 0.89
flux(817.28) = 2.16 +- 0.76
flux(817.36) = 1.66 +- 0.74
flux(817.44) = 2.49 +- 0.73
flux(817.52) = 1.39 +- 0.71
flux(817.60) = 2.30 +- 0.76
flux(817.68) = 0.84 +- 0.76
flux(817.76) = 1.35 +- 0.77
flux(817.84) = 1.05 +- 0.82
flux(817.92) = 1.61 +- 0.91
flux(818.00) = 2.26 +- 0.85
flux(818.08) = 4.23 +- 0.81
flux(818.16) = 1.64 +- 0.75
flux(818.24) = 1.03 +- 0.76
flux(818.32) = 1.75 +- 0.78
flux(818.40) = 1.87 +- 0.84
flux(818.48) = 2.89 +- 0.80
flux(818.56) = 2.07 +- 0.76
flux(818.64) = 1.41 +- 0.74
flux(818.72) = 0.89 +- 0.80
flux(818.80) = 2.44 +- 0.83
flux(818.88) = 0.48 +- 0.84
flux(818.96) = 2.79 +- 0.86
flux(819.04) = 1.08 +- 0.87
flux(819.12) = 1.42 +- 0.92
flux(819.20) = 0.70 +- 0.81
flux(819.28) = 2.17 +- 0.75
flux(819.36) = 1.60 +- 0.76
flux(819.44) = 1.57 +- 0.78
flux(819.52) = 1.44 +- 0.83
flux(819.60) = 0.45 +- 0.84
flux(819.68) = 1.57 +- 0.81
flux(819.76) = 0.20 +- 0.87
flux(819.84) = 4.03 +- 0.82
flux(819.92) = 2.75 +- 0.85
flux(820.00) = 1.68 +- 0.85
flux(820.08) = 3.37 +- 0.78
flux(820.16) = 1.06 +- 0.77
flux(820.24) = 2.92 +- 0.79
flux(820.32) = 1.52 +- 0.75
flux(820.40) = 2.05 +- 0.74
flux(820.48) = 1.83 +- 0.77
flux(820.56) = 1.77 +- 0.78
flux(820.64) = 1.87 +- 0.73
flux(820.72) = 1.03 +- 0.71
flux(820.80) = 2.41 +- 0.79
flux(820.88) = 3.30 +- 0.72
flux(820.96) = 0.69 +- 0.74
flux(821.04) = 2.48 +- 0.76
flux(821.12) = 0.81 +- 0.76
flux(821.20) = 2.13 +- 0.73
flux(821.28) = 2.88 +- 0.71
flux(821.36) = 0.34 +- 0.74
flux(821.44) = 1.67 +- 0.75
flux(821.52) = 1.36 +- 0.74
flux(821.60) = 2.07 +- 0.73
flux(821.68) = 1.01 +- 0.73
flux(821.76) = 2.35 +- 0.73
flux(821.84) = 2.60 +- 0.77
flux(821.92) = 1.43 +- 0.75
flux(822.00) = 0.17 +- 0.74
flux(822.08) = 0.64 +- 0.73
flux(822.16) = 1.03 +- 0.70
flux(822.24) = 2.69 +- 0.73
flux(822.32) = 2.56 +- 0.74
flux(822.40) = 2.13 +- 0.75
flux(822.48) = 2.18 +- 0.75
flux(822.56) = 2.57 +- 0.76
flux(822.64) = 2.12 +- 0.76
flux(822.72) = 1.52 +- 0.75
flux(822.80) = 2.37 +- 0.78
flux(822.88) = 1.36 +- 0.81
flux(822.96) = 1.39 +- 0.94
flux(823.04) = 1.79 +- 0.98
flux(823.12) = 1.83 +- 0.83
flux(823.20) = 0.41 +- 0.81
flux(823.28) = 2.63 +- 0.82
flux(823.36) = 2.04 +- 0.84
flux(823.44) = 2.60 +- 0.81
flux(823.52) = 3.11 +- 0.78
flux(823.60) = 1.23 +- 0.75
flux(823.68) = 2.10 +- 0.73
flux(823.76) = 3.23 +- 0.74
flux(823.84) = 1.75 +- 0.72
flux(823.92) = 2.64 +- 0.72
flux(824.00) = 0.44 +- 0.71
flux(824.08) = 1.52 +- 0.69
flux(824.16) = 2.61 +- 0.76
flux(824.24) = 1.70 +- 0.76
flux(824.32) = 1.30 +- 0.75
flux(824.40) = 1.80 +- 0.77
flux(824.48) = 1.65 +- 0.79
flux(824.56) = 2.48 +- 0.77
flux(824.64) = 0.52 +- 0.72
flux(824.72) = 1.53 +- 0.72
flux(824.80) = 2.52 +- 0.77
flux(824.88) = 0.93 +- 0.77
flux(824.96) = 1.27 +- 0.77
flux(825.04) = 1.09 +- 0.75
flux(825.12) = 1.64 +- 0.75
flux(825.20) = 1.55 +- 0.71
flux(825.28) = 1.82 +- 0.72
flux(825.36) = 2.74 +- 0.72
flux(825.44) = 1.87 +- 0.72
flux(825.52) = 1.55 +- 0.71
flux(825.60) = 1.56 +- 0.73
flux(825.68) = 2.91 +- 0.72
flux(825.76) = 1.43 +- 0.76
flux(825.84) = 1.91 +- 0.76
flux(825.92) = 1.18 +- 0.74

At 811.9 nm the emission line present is H-alpha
